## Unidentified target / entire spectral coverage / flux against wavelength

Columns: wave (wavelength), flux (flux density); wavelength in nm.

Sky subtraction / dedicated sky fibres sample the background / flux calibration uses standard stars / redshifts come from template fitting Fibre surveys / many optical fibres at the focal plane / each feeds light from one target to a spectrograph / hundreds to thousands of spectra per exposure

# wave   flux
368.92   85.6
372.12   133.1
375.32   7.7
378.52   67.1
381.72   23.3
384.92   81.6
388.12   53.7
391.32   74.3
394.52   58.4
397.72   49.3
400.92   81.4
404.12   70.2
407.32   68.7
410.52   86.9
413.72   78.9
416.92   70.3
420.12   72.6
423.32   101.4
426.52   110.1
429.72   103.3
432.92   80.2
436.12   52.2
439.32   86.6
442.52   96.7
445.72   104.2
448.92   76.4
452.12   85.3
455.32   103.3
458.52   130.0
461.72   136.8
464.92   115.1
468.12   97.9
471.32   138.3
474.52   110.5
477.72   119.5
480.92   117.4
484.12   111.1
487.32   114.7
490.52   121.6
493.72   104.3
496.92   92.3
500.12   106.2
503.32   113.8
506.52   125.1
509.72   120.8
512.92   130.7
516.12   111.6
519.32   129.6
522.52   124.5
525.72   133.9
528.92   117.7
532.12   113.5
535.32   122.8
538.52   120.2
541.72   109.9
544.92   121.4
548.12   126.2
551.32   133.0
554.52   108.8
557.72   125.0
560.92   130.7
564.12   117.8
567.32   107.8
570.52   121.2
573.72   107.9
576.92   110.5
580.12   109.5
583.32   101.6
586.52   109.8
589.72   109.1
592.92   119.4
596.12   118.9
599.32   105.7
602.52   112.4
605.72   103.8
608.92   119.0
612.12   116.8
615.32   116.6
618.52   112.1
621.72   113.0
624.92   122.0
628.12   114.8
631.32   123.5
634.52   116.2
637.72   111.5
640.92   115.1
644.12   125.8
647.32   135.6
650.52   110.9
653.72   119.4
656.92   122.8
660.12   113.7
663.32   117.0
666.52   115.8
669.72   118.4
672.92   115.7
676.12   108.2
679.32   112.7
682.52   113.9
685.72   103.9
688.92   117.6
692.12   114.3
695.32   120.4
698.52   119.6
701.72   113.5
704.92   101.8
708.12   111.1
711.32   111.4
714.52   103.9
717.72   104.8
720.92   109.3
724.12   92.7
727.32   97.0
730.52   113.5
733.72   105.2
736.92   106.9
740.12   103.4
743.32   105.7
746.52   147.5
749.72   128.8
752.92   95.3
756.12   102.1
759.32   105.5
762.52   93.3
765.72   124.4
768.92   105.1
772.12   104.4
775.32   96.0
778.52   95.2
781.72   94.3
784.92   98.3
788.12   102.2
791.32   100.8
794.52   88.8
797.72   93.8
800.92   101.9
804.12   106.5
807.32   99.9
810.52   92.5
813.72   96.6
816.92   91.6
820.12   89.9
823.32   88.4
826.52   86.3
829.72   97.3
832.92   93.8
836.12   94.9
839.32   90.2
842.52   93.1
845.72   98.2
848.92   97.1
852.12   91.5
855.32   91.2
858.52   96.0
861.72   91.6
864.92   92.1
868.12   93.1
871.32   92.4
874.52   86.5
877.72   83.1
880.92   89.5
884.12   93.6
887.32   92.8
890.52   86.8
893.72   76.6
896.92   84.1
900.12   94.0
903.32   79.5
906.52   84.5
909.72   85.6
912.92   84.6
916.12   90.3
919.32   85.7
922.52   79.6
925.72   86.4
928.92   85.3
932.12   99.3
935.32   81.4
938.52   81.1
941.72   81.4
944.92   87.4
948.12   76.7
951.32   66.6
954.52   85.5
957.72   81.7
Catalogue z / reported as 0.14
